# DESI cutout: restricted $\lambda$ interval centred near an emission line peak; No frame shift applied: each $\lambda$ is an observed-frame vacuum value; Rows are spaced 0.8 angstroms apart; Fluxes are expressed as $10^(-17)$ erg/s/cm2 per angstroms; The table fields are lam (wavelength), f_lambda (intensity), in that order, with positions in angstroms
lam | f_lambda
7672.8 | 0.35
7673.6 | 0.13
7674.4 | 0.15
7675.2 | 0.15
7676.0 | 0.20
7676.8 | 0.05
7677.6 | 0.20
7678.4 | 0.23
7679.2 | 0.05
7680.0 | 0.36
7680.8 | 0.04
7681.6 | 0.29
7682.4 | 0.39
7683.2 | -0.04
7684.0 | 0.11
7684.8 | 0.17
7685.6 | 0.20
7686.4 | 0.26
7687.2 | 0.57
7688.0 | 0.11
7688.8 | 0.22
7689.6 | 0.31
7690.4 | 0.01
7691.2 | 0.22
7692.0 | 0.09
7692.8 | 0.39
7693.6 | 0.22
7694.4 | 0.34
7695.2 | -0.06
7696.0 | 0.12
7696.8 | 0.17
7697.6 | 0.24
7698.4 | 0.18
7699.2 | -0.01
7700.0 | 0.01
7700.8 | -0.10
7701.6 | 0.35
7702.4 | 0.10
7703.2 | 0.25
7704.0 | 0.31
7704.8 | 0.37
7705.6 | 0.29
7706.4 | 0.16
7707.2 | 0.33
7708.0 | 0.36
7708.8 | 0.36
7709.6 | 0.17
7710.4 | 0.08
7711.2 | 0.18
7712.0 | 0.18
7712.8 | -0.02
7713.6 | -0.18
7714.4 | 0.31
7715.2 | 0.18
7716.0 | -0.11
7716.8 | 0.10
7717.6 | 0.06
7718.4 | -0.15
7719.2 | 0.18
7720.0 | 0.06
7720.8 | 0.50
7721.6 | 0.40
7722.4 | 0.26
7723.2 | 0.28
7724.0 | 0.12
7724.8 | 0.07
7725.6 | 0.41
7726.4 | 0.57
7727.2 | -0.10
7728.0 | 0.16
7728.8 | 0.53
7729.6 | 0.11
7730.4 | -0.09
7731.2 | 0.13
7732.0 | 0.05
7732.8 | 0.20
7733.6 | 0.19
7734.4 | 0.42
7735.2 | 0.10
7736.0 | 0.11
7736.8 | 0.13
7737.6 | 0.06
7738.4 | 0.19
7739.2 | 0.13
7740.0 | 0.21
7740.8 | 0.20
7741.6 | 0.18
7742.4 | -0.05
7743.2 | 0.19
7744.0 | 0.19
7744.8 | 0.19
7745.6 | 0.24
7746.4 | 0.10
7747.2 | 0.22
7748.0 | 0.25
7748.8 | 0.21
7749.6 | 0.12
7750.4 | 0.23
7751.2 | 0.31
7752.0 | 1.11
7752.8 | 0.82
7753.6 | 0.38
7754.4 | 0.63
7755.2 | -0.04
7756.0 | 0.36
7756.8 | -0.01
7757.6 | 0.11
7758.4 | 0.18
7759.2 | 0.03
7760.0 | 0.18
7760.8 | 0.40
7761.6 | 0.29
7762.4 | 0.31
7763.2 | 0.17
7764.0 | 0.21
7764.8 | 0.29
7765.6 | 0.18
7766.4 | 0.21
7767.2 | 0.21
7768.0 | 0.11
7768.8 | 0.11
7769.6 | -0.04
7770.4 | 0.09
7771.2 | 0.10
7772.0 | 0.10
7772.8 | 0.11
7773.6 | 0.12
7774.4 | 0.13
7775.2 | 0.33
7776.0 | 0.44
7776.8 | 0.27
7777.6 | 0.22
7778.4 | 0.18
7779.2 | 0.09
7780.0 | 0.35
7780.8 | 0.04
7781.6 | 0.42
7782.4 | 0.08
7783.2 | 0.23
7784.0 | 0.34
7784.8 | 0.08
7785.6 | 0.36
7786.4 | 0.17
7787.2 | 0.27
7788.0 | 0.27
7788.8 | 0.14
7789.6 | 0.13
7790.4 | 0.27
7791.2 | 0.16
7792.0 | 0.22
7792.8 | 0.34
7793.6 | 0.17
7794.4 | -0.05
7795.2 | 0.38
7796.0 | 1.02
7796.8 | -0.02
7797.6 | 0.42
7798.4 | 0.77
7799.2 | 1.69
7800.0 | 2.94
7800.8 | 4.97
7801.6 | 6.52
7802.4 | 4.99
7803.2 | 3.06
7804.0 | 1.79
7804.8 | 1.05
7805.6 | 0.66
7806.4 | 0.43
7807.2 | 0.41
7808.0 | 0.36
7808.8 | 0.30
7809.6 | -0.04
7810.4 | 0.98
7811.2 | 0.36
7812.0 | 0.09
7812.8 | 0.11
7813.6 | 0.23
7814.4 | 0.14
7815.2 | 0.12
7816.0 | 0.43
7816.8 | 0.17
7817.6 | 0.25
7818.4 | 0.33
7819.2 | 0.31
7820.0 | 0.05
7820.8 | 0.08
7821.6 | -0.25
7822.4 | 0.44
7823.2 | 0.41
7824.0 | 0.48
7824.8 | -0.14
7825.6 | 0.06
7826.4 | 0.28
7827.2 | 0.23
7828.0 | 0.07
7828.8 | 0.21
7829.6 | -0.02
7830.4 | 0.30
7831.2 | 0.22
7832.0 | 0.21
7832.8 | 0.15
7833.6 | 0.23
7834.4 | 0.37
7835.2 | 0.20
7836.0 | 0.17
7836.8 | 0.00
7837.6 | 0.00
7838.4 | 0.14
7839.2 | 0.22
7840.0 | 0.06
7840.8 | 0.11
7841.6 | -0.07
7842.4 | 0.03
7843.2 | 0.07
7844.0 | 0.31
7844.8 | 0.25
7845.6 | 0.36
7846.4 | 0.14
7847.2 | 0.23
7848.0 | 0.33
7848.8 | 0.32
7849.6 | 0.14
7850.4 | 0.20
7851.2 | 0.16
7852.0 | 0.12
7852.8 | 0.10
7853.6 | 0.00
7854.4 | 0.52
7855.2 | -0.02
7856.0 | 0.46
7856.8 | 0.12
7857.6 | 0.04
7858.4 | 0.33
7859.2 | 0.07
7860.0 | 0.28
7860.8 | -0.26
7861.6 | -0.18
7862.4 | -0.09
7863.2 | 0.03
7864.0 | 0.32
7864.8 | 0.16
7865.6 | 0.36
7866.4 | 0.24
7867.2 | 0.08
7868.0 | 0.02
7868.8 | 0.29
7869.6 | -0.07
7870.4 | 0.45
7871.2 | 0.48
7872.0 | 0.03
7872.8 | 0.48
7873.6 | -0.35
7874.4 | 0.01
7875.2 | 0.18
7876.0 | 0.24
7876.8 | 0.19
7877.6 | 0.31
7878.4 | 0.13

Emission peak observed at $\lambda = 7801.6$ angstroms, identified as H-beta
